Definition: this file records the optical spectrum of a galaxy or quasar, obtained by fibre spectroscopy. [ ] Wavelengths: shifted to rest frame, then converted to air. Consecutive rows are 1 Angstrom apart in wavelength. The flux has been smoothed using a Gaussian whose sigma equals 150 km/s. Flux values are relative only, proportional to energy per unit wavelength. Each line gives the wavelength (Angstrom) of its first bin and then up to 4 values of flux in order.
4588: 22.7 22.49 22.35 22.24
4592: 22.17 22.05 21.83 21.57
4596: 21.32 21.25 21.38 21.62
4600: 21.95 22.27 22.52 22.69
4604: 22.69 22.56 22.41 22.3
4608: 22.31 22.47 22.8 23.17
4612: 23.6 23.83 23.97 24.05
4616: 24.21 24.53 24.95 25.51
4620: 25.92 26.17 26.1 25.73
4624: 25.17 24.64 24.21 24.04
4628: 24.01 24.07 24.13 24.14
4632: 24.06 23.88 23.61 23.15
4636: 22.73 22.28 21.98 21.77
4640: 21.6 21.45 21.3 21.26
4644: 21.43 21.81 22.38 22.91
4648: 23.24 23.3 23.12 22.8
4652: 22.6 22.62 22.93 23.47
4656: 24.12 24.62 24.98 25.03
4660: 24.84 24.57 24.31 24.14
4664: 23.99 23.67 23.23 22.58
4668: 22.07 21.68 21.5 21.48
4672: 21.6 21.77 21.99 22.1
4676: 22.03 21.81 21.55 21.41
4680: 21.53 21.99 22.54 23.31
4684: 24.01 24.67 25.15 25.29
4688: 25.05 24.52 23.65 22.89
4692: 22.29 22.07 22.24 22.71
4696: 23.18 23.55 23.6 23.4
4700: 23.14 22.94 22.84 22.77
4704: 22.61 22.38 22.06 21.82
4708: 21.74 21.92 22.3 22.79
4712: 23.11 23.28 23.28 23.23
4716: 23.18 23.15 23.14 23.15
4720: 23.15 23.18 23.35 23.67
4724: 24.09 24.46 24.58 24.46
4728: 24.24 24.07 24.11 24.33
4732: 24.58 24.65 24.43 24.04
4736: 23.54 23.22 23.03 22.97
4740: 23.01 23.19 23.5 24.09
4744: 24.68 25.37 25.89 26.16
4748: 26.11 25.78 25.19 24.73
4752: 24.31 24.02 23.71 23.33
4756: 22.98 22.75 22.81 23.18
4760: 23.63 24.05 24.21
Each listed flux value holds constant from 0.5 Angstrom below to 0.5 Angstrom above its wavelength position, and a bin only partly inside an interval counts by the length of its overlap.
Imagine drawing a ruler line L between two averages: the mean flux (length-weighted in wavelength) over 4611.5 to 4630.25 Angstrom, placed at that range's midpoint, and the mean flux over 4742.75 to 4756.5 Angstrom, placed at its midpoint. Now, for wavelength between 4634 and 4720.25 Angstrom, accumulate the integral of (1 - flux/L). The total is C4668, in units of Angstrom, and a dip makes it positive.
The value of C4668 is 6.4 Angstrom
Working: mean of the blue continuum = 24.7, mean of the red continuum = 24.8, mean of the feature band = 22.9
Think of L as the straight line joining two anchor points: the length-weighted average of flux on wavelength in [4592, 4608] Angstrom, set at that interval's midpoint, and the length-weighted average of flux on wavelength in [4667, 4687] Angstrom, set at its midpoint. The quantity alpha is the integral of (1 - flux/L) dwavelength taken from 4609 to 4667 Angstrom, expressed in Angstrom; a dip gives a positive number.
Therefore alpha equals -3.7 Angstrom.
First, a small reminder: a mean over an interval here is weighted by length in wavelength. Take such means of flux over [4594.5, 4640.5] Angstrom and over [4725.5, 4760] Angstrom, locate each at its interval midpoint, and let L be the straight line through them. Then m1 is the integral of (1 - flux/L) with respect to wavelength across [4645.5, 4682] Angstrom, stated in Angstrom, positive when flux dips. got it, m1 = 1.19 Angstrom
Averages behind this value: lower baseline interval 23.4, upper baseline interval 24.1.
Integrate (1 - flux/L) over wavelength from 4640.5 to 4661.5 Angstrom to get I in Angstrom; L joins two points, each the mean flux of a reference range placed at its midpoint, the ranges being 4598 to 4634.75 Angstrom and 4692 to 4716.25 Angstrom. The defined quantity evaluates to 0.2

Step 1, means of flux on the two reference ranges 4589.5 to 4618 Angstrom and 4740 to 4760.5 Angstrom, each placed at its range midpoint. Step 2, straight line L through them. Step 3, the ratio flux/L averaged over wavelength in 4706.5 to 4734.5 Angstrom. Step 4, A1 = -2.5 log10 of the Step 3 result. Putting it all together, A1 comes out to 0.02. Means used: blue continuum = 22.6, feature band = 23.5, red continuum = 24.2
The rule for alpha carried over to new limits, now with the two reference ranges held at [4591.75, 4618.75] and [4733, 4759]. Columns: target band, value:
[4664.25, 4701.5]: 1.0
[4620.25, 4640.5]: -0.8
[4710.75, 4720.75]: 0.3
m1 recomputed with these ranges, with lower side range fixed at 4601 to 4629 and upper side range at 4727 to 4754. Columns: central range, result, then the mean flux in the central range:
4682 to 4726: 1.8 Angstrom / 23.2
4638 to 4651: 1.0 Angstrom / 22.2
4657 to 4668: 0.0 Angstrom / 24.1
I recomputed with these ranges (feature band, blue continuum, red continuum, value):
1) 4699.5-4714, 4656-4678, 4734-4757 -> 0.6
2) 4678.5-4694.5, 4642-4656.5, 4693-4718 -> -0.4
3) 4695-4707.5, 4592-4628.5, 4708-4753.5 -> 0.5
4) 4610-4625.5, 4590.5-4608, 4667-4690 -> -1.7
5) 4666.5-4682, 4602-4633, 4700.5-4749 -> 1.3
